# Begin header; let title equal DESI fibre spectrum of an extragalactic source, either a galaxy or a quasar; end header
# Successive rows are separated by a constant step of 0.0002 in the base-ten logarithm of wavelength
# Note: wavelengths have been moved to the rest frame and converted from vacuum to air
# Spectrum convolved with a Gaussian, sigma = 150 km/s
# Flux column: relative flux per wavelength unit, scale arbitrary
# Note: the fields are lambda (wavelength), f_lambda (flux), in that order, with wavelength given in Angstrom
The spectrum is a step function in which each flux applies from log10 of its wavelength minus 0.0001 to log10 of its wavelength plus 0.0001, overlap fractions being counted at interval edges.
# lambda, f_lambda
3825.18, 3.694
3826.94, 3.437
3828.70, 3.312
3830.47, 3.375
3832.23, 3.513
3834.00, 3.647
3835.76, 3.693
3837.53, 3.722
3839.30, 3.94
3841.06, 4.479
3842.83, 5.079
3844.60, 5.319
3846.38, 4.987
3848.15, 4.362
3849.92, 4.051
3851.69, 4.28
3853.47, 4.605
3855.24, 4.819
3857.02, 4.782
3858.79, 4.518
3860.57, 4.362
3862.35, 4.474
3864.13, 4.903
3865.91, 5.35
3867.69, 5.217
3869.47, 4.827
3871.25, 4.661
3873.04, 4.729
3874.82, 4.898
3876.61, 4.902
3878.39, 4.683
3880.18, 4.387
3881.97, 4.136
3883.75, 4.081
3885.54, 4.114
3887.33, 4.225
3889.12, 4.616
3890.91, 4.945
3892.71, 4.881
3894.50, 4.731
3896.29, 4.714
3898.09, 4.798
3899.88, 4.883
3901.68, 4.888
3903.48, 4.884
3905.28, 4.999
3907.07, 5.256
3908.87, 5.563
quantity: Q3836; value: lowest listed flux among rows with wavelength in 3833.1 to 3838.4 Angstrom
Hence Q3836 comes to 3.647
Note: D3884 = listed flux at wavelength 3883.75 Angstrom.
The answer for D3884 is 4.081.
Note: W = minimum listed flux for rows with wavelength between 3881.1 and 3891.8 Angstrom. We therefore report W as 4.081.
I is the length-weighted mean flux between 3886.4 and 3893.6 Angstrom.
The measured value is 4.66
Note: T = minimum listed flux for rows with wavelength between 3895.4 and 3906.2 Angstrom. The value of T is 4.714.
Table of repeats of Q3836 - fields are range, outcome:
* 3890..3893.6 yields 4.881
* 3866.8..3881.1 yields 4.387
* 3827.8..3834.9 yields 3.312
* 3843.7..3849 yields 4.362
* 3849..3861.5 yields 4.051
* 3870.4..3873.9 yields 4.661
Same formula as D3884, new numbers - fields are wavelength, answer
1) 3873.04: 4.729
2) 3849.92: 4.051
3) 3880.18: 4.387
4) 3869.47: 4.827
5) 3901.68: 4.888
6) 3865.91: 5.35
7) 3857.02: 4.782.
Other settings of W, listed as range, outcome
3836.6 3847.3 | 3.722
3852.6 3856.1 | 4.605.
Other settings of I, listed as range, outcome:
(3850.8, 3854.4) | 4.45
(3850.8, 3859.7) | 4.6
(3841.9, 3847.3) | 5.11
